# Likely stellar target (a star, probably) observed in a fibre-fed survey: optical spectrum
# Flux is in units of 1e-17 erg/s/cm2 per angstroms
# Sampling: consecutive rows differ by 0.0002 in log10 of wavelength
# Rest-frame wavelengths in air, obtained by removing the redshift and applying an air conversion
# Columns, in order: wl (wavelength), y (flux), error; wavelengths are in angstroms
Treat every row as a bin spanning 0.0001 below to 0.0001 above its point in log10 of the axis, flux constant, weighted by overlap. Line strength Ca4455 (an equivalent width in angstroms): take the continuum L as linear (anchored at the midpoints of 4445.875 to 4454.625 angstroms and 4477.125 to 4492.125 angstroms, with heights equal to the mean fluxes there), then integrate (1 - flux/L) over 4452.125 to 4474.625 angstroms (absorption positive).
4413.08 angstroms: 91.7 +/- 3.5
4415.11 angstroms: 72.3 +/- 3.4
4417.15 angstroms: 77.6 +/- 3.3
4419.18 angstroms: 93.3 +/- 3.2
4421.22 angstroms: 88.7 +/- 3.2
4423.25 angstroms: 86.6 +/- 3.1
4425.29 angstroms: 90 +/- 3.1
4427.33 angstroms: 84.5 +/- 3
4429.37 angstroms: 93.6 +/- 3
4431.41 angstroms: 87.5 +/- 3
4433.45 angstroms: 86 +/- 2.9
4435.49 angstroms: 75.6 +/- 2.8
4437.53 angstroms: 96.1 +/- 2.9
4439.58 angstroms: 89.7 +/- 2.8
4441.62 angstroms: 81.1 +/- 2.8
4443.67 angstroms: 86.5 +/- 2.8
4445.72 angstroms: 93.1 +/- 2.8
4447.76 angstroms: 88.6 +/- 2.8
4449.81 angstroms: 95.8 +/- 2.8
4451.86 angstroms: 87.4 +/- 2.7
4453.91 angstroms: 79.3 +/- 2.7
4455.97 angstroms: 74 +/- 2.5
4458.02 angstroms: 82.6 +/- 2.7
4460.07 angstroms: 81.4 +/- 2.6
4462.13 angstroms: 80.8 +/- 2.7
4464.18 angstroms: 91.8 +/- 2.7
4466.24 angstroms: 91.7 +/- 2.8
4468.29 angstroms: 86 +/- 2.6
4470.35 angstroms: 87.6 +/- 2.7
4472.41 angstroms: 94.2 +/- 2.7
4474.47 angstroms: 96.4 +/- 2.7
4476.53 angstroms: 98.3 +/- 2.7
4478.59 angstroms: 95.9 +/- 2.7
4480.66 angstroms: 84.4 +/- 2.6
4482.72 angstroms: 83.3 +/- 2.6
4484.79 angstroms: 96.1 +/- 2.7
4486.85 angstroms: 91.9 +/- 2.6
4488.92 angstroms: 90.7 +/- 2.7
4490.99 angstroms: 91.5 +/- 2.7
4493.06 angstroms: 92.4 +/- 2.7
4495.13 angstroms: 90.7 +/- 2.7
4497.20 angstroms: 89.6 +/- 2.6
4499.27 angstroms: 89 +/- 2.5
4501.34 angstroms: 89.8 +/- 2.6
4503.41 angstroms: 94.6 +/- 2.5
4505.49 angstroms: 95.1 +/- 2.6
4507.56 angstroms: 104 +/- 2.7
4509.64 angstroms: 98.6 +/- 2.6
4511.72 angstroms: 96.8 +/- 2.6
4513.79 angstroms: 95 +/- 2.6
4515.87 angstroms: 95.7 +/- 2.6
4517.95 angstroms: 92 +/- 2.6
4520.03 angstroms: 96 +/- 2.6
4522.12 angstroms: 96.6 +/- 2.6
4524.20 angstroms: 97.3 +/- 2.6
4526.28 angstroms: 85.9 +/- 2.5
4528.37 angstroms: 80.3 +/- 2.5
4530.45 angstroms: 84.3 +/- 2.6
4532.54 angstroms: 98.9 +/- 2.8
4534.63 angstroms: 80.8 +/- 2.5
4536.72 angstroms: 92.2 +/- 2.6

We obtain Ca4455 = 0.97 angstroms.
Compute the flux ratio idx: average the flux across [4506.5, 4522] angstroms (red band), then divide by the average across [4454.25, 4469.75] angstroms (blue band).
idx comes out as 1.15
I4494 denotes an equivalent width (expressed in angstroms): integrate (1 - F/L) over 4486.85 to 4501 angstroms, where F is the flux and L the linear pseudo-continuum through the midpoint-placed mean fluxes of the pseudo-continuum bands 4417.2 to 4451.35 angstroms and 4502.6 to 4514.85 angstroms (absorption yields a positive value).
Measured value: 0.72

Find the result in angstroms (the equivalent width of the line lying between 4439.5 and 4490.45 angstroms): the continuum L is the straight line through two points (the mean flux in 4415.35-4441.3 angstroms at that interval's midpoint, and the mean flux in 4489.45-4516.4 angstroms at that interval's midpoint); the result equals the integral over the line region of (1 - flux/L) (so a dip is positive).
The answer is 1.1 angstroms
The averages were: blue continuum 86.8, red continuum 94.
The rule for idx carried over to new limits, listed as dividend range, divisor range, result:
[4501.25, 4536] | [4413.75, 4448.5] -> 1.08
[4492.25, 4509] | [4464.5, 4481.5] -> 1.02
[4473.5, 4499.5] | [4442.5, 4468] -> 1.06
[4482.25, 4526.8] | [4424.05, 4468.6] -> 1.08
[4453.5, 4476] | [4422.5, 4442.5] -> 0.99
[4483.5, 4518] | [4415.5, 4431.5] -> 1.08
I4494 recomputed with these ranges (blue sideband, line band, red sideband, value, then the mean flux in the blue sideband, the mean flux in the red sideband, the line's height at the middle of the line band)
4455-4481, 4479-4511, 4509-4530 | -0.5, 88.2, 93.1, 90.8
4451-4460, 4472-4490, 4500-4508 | -0.8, 80.7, 95.1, 88.3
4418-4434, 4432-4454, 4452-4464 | -0.8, 88.8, 81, 84.7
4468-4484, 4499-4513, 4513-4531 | -0.7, 91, 91.6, 91.4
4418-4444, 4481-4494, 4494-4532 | 0.1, 87.6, 92.9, 91.3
